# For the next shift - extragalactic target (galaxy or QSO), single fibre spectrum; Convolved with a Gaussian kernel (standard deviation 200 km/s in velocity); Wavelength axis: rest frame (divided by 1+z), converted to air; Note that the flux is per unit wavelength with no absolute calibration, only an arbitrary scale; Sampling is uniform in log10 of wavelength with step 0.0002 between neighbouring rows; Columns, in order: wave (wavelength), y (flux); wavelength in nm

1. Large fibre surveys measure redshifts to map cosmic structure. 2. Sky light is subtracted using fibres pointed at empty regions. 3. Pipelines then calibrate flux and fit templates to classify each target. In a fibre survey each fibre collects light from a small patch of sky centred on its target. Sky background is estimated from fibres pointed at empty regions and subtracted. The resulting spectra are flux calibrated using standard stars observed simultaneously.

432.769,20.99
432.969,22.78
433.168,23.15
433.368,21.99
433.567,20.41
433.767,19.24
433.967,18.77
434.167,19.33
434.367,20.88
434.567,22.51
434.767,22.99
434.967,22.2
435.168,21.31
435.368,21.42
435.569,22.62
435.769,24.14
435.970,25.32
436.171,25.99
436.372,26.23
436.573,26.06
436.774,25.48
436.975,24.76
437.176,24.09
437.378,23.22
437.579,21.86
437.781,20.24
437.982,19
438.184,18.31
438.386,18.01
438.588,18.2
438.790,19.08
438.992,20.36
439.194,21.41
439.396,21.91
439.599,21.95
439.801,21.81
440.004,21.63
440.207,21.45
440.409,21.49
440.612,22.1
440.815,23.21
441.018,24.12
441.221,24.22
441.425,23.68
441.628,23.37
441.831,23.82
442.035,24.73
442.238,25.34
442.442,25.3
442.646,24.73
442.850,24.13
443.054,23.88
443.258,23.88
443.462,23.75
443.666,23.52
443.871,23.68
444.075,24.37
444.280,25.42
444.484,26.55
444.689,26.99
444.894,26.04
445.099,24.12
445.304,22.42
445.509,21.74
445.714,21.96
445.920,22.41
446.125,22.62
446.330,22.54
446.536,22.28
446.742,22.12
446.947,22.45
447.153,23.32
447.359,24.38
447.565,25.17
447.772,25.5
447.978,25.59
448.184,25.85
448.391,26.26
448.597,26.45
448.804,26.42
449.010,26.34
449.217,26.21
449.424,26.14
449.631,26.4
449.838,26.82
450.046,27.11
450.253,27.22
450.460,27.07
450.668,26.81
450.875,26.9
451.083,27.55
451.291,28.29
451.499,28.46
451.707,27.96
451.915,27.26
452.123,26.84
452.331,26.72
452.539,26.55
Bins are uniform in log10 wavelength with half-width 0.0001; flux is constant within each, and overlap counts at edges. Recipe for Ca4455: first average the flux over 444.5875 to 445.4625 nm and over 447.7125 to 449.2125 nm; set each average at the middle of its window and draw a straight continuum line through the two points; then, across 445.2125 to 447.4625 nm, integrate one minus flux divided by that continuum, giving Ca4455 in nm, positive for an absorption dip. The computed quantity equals 0.24 nm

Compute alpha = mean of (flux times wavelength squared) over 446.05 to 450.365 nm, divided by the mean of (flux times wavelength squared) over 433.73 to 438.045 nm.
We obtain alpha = 1.2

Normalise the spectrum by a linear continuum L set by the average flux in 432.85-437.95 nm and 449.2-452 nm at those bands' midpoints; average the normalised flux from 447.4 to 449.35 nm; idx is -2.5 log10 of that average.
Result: 0.02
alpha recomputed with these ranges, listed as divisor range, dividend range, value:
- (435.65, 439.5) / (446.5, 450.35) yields 1.20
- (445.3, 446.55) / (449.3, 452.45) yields 1.25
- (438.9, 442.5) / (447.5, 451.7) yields 1.21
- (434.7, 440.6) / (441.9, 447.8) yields 1.12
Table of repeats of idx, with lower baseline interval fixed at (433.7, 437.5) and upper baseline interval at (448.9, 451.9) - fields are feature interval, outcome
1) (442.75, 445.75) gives 0.05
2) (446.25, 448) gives 0.11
